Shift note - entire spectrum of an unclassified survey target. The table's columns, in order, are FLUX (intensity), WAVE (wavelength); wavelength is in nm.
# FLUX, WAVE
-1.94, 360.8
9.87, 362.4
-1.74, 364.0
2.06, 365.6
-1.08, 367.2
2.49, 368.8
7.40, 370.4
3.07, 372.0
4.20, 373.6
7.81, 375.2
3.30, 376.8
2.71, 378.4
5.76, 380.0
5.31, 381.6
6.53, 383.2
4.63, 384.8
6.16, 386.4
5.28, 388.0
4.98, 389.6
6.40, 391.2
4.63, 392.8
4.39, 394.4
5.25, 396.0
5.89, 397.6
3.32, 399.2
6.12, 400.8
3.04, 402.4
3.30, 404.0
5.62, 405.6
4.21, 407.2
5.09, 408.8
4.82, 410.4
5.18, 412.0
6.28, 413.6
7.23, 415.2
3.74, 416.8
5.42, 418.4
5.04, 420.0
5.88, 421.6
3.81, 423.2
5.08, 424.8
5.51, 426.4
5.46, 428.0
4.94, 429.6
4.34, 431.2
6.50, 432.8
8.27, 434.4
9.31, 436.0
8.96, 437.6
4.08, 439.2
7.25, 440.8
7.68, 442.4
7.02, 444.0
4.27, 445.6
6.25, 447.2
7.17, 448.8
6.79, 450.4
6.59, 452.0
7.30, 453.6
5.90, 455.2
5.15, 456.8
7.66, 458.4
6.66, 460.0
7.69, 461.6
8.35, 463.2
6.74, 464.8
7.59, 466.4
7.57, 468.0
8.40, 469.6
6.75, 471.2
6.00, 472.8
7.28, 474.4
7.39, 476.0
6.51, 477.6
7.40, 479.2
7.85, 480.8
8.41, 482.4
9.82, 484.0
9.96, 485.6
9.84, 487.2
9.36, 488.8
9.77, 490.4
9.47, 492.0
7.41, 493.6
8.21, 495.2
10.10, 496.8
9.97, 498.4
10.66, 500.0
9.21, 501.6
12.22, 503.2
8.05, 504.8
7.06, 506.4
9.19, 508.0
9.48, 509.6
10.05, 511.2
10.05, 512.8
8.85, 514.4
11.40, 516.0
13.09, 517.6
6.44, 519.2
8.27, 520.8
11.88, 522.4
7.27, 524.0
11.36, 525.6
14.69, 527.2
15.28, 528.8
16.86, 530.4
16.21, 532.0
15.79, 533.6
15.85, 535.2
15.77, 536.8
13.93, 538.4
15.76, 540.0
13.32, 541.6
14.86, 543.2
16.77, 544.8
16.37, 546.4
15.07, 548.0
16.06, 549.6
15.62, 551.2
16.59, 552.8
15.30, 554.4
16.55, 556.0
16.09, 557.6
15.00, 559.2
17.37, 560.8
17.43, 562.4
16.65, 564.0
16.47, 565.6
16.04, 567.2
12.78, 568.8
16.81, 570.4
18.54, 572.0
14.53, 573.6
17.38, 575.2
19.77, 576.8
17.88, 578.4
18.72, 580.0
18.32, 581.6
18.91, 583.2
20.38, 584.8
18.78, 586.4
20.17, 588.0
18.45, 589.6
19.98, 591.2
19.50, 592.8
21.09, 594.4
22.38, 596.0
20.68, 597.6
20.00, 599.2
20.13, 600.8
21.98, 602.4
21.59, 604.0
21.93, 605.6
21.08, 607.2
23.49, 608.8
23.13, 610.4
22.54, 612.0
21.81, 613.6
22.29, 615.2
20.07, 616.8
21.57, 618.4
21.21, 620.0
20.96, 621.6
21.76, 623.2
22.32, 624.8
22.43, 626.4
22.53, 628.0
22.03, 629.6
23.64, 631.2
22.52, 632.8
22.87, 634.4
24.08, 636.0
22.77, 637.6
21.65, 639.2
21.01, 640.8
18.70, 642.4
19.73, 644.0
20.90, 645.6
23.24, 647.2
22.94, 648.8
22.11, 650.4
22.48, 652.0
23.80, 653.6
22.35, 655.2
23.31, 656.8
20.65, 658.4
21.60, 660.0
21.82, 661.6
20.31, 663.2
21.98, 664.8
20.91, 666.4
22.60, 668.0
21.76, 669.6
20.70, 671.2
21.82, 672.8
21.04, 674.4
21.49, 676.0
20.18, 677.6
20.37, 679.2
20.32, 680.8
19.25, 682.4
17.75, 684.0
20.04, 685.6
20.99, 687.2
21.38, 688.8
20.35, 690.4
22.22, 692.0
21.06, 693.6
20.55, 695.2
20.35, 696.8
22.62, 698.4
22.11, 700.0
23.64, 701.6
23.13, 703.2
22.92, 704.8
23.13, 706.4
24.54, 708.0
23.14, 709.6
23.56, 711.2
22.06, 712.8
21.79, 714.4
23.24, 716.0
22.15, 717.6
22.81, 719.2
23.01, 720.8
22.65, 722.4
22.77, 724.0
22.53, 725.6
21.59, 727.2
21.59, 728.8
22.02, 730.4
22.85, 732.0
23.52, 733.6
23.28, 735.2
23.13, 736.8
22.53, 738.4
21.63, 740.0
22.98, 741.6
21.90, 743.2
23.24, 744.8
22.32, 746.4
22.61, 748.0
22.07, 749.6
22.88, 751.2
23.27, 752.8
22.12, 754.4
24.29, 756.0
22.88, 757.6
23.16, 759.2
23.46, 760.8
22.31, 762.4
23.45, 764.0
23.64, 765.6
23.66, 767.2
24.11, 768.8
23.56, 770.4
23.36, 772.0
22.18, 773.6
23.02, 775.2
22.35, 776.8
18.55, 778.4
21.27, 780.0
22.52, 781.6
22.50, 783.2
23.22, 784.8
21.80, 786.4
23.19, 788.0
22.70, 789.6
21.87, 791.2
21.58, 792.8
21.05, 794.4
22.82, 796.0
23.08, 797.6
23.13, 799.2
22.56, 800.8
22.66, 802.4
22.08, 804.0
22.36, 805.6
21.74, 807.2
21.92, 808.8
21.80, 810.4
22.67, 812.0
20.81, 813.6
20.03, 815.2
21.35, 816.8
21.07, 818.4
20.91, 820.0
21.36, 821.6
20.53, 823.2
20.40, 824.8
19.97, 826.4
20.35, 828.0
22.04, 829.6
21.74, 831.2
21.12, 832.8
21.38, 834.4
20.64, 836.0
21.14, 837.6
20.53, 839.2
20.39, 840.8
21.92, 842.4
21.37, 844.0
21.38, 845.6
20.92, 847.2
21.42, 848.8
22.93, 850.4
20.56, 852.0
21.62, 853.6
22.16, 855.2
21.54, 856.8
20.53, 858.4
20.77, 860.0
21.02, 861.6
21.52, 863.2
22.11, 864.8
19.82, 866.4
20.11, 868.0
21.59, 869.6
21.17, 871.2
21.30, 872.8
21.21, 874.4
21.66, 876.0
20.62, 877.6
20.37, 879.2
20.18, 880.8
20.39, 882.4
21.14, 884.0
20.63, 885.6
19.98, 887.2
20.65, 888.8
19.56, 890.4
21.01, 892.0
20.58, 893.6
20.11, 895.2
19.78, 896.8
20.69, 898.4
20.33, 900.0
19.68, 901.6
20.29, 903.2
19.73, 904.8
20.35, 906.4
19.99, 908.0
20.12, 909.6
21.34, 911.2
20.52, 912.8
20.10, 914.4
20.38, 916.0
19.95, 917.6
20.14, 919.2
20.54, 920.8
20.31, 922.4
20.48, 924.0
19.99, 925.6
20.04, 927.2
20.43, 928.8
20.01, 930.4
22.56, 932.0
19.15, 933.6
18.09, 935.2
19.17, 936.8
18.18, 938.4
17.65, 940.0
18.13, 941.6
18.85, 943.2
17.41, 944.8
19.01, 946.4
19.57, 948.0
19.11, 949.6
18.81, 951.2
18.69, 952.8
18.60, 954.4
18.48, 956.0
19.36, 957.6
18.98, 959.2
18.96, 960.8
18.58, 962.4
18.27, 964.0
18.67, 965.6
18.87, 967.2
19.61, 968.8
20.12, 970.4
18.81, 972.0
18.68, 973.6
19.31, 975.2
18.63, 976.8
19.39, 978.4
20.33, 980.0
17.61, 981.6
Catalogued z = 0.321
